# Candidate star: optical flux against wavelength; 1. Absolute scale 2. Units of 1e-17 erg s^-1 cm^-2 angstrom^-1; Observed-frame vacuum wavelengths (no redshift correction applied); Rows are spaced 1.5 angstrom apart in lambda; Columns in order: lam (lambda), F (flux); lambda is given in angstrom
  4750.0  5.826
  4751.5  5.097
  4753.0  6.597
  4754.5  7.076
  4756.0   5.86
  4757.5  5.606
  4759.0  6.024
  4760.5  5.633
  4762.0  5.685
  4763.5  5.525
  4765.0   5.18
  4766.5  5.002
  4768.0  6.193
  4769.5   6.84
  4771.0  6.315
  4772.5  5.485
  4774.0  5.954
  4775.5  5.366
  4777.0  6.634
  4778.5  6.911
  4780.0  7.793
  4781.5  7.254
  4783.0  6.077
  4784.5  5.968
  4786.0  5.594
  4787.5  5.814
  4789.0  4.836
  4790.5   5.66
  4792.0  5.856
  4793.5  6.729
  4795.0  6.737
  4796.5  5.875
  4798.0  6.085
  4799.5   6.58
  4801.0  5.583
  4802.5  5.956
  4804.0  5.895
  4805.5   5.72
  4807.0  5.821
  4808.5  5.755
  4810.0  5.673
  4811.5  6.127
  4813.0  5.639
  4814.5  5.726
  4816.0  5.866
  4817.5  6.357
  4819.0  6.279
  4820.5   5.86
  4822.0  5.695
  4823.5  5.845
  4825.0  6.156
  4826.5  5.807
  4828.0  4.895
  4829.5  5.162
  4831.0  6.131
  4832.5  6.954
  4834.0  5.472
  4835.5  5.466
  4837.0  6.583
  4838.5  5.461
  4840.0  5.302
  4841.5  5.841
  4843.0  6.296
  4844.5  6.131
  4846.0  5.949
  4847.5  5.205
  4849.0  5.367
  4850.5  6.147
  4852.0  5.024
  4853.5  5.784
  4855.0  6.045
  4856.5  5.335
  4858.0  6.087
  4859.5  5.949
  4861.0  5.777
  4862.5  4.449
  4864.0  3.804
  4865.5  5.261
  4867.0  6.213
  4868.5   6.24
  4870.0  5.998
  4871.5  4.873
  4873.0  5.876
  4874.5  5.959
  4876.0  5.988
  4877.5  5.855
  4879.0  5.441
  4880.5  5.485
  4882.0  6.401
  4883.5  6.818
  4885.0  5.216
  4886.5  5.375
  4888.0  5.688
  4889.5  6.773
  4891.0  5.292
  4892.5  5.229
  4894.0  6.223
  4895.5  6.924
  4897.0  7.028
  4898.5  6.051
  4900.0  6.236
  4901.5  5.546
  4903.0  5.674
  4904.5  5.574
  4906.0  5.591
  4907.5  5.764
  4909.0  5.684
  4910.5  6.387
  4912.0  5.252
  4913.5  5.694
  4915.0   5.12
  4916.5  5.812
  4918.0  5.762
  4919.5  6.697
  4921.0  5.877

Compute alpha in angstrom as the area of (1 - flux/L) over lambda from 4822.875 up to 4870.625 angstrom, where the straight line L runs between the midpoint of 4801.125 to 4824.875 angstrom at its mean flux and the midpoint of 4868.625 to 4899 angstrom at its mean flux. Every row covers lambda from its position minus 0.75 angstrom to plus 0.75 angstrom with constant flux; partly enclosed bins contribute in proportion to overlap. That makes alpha 1.7 angstrom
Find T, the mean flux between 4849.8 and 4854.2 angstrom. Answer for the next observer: 5.64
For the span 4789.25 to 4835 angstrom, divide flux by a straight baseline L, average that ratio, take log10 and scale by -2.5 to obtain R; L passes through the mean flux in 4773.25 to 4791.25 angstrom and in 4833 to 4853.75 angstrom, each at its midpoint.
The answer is 0.01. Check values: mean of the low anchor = 6.16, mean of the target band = 5.92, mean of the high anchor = 5.73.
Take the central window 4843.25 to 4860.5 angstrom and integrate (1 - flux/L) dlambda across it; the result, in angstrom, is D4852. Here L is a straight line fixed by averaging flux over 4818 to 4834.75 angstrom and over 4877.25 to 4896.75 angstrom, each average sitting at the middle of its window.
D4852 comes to 0.40 angstrom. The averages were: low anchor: 5.85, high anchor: 5.93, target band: 5.75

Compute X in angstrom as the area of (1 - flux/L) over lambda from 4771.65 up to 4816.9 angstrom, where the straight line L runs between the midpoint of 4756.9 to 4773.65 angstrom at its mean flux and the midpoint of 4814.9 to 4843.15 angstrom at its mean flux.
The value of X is -1.7 angstrom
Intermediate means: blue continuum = 5.78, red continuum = 5.85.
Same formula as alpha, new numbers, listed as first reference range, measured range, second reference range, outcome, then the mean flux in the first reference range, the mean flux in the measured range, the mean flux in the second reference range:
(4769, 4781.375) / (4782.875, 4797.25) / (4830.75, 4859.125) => 0.9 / 6.45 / 5.91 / 5.82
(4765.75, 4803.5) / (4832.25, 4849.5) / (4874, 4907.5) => 0.6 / 6.12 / 5.81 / 5.92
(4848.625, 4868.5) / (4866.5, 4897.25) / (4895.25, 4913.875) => -1.1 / 5.51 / 5.93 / 5.93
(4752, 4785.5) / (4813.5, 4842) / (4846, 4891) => 0.1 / 6.12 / 5.83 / 5.67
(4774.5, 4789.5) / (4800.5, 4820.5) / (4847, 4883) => 0.5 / 6.24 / 5.88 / 5.62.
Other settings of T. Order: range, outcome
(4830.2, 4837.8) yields 6.11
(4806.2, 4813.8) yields 5.8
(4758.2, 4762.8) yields 5.78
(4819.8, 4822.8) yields 5.78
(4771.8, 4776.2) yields 5.61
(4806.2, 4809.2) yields 5.79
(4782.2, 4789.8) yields 5.67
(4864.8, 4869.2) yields 5.91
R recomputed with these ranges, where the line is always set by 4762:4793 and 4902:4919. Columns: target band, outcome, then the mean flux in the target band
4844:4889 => 0.02 mag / 5.66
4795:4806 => -0.01 mag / 6.01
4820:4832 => 0.03 mag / 5.72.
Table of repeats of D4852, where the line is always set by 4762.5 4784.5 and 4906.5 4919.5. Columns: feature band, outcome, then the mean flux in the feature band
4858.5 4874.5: 1.1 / 5.48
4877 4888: 0.1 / 5.79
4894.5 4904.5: -0.7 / 6.19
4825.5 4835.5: 0.4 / 5.73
